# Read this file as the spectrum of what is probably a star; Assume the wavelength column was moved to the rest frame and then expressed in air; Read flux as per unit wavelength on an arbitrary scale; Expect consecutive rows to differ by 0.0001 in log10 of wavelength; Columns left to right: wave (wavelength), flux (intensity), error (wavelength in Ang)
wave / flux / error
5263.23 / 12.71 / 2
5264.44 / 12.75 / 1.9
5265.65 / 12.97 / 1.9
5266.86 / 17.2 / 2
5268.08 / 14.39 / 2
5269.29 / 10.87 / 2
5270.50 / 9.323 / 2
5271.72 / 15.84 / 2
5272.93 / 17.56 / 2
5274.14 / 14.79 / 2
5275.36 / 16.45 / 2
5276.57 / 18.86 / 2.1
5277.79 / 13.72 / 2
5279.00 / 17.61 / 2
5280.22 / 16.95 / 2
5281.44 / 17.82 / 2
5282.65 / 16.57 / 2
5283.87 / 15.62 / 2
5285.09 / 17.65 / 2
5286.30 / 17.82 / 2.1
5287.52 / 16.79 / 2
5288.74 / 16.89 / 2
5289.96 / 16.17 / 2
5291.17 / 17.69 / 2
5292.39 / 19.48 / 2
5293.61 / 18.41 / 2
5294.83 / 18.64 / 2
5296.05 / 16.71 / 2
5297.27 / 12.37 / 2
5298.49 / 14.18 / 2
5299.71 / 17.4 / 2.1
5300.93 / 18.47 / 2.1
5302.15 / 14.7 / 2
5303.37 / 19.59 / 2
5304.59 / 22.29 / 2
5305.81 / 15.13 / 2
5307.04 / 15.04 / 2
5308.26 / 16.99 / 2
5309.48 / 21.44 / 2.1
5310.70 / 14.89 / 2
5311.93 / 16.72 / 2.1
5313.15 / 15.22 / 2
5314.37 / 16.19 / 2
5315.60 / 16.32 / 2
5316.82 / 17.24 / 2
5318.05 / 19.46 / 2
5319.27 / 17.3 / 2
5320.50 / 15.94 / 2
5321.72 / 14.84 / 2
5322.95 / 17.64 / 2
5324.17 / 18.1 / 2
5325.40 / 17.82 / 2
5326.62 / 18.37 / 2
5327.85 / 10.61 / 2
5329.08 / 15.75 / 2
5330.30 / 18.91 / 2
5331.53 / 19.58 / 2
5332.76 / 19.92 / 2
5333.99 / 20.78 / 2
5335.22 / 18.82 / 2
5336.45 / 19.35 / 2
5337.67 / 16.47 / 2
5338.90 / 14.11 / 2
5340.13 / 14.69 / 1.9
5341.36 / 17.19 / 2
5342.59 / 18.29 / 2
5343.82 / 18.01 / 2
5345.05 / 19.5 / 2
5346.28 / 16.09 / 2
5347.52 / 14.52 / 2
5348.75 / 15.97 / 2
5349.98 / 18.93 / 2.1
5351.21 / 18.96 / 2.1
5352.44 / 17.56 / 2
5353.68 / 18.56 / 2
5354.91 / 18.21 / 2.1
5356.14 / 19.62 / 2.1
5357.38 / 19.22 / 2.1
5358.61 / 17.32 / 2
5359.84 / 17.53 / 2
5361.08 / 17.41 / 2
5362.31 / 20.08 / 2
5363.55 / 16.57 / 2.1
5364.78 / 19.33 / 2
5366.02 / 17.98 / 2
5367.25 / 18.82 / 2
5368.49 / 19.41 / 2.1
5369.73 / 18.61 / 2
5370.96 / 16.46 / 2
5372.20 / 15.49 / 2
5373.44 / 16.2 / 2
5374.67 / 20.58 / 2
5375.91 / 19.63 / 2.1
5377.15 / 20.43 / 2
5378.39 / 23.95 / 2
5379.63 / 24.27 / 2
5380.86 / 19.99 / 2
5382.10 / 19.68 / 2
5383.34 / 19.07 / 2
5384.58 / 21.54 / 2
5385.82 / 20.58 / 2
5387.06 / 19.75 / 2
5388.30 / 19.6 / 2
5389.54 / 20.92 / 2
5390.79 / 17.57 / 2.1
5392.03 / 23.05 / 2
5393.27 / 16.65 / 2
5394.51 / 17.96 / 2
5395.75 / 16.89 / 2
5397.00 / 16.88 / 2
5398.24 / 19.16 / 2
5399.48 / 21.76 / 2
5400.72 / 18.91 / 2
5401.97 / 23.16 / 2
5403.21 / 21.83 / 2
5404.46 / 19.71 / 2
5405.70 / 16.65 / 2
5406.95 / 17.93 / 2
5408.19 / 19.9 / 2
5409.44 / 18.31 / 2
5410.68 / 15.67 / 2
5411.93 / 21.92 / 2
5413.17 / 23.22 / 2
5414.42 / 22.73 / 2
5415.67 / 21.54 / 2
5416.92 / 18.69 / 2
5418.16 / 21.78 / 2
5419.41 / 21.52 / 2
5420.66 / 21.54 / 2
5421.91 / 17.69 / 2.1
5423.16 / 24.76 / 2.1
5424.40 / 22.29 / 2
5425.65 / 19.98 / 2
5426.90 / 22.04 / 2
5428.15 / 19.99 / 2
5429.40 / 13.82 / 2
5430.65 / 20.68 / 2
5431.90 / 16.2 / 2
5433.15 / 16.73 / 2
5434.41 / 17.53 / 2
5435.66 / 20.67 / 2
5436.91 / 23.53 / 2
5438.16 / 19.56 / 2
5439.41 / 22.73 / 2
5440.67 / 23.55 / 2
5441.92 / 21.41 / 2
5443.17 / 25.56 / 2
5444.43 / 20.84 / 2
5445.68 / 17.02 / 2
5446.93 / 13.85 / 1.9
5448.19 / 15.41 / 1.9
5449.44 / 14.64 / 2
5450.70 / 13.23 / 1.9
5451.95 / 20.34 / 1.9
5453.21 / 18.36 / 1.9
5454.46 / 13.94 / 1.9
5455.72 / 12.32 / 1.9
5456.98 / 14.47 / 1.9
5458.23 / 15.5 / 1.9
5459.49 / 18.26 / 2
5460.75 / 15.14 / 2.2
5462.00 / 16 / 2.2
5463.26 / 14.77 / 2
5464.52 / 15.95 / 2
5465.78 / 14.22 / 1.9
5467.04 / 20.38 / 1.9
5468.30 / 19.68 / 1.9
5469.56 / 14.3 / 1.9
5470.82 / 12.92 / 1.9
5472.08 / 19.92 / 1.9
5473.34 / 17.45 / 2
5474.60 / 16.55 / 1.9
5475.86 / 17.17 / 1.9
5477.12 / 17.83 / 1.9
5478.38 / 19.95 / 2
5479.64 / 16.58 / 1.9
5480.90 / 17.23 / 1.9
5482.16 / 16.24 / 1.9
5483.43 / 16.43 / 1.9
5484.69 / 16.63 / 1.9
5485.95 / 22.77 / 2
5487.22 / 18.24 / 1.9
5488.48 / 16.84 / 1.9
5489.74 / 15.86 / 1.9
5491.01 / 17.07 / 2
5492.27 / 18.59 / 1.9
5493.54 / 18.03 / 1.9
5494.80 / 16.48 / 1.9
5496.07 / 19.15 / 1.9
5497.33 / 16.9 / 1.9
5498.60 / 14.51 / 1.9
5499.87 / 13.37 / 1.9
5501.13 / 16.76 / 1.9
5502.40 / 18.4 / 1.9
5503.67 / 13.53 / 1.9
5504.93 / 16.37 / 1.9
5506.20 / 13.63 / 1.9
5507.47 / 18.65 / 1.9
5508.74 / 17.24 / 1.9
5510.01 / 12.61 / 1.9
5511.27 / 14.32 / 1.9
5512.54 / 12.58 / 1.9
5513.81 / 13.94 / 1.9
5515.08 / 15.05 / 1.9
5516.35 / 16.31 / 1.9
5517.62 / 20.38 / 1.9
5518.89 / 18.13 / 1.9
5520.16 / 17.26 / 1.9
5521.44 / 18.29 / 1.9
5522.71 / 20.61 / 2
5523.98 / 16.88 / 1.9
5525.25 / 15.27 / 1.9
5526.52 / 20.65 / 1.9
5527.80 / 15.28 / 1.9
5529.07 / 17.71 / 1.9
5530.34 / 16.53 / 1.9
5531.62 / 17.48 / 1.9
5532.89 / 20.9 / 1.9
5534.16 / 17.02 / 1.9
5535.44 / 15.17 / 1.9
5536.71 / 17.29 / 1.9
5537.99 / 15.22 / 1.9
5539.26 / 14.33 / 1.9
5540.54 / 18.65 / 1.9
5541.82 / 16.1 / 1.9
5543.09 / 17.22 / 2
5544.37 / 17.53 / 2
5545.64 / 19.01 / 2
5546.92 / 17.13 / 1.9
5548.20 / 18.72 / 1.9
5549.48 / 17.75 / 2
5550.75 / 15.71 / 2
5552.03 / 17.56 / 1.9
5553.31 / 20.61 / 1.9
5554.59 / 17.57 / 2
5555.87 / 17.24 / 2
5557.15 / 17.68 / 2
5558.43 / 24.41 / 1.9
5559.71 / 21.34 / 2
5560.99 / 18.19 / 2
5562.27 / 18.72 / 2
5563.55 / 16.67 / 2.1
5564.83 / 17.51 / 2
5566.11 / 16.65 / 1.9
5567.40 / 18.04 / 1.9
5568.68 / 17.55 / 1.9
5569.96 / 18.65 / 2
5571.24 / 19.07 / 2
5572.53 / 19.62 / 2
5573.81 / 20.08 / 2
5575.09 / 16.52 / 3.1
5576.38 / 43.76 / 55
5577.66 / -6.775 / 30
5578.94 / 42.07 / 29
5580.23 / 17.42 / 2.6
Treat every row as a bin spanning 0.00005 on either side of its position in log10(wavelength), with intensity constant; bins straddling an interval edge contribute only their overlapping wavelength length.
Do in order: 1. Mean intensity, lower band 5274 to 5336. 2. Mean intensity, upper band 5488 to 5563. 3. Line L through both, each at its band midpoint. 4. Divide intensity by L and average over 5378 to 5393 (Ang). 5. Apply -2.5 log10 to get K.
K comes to -0.20 mag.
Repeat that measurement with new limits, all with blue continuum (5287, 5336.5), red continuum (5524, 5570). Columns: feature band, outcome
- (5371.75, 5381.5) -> -0.16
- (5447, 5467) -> 0.13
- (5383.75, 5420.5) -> -0.14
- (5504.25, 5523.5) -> 0.08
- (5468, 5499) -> 0.02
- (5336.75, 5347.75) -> 0.04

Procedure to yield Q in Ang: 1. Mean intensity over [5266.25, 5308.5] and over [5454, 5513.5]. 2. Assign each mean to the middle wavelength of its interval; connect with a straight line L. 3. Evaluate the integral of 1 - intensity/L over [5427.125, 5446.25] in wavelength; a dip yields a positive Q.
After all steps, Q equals -4.21 Ang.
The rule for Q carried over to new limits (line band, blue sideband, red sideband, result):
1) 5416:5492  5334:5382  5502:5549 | -2.90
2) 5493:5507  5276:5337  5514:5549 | 0.99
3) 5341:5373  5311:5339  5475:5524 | -1.40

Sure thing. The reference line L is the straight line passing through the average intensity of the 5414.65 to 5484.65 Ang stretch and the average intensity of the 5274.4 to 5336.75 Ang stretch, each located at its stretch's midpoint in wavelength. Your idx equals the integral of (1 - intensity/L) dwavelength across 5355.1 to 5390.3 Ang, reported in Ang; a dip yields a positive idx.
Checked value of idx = -3.2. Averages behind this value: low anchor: 17.2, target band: 19.3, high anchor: 18.2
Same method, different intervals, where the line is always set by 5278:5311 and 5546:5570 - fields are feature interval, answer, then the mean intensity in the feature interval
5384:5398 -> -1.3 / 19.2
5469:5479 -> 0.5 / 17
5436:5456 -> -1.0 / 18.7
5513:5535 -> 0.8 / 17.4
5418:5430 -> -1.9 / 20.5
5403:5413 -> -0.8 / 19.1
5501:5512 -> 1.5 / 15.7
